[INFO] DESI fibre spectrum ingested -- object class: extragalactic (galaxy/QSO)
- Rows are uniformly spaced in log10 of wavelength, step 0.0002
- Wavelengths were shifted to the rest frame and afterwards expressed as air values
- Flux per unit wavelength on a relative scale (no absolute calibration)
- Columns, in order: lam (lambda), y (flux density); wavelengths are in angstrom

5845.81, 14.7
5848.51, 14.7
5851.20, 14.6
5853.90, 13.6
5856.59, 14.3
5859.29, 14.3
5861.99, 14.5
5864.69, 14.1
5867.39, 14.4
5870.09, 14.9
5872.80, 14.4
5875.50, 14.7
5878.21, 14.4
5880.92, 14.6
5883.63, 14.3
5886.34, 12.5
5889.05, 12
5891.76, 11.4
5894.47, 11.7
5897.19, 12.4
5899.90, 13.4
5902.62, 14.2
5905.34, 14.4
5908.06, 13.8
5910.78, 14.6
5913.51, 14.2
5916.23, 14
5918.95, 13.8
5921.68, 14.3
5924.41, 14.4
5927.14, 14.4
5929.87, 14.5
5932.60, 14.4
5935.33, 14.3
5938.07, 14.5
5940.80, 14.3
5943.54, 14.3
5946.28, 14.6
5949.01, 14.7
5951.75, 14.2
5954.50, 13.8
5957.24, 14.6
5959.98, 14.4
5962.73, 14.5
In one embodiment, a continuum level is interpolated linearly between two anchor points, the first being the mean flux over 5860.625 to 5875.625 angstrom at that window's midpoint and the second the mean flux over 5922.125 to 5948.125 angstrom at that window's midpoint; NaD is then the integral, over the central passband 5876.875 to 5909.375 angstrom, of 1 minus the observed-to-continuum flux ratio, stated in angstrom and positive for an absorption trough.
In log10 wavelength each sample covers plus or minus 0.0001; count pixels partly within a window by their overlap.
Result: 2.7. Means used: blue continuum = 14.5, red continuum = 14.4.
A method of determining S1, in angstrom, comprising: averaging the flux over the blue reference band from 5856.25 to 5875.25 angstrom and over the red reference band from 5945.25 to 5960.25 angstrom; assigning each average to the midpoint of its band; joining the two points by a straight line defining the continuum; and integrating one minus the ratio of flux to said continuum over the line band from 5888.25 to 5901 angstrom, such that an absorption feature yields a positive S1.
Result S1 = 2.0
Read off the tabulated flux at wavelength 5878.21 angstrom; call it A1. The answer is 14.4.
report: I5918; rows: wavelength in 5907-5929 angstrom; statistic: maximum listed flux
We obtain 14.6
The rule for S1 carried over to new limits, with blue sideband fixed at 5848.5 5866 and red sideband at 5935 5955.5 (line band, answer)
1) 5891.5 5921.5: 1.6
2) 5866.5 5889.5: 0.3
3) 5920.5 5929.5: 0.0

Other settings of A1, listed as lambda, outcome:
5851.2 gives 14.6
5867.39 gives 14.4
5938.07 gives 14.5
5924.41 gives 14.4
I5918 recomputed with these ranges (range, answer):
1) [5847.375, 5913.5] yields 14.9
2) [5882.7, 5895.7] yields 14.3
